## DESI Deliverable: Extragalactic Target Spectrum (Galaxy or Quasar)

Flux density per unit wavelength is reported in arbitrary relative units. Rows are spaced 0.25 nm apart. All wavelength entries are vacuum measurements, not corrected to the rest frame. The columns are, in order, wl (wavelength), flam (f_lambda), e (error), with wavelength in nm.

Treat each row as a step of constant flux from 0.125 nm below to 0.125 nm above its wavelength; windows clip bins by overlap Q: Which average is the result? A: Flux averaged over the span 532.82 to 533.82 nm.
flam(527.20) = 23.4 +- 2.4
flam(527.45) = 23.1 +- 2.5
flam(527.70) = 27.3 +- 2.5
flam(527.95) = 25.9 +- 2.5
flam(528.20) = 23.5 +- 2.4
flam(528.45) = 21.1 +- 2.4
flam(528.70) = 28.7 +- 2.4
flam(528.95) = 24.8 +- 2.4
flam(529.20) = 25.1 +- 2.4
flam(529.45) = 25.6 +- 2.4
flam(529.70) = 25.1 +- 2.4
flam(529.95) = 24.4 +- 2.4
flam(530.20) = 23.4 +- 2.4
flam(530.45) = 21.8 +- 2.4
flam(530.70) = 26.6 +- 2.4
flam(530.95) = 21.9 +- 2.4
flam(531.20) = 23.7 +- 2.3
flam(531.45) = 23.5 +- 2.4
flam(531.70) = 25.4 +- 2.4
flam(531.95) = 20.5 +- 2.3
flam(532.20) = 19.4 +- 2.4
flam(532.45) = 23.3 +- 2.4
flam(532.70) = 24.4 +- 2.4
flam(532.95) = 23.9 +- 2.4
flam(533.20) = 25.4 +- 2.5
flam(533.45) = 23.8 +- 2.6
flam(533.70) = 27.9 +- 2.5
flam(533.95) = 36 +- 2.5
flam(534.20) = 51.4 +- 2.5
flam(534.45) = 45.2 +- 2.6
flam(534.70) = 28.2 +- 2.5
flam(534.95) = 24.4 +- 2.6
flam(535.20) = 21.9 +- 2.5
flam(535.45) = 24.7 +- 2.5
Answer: 25.2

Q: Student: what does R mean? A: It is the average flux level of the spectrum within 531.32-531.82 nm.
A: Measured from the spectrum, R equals 24.4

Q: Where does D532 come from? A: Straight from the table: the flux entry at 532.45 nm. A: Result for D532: 23.3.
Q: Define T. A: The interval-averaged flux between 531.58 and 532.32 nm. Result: 21.8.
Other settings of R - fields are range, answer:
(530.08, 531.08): 23.4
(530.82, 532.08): 23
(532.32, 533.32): 24.2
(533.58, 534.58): 40.1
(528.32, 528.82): 24.8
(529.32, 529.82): 25.4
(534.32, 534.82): 36.9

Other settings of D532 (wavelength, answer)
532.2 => 19.4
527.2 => 23.4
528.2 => 23.5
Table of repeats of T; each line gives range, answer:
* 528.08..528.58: 22.4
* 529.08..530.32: 24.7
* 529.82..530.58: 23.2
